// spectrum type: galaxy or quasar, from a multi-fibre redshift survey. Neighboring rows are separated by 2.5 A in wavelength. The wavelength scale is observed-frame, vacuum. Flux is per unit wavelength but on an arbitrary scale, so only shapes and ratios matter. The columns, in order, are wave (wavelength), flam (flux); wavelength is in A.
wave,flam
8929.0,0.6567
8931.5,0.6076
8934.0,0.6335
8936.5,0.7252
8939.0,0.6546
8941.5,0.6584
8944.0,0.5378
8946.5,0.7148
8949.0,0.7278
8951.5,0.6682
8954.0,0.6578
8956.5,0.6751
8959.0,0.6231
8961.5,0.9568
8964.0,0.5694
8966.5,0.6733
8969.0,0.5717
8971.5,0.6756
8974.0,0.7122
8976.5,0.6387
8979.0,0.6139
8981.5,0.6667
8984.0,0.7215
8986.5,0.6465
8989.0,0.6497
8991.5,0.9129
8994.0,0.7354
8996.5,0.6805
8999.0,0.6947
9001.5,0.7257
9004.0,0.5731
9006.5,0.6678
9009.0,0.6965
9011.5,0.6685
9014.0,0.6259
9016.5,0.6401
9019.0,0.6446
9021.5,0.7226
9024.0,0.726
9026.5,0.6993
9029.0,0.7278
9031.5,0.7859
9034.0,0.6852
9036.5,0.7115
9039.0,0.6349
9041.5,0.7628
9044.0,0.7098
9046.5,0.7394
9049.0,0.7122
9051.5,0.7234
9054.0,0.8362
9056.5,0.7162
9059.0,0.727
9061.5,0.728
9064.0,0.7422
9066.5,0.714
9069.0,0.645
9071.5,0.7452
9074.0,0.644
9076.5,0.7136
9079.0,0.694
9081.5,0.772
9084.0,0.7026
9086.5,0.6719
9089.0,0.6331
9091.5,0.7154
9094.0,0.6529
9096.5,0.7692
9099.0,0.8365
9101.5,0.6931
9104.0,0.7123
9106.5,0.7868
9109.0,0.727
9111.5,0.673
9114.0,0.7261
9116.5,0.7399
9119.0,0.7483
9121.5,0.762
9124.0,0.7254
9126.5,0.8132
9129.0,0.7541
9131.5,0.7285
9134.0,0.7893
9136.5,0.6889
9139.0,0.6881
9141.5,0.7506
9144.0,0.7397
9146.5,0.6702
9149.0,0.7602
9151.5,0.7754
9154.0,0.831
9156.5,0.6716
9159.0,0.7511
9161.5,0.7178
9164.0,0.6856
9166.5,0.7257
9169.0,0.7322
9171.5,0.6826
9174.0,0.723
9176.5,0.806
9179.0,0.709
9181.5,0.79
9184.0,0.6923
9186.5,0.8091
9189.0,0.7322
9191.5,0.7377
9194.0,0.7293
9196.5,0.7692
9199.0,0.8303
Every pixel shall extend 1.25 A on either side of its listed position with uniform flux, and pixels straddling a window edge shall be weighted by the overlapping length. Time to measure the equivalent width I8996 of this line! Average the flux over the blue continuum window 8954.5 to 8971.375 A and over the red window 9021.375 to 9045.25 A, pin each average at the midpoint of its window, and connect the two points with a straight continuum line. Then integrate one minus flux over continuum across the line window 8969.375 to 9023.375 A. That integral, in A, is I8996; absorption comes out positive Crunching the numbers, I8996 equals 1.19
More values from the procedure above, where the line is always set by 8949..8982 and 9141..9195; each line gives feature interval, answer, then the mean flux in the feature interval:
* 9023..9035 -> -0.6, 0.726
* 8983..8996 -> -1.0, 0.73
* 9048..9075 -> -0.7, 0.722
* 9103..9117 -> -0.2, 0.727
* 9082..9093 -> 0.4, 0.686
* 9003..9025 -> 0.8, 0.663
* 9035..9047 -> -0.2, 0.709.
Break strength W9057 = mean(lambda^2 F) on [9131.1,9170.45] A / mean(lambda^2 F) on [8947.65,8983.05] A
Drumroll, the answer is 1.13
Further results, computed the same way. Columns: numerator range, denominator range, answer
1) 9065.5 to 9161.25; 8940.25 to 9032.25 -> 1.09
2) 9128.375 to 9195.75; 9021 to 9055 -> 1.04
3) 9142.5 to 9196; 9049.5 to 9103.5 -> 1.05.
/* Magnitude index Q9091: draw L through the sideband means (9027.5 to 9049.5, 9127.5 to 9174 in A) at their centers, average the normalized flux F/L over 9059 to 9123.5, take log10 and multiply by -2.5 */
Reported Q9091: 0.01 mag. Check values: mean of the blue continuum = 0.719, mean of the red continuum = 0.73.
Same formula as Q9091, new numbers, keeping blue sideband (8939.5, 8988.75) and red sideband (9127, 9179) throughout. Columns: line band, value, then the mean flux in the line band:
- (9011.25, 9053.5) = -0.02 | 0.704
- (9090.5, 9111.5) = -0.03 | 0.733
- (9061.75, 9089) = 0.01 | 0.702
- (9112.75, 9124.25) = -0.03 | 0.742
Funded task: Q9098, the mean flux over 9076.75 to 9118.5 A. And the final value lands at 0.72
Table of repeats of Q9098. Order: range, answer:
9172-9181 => 0.744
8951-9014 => 0.682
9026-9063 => 0.727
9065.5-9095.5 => 0.692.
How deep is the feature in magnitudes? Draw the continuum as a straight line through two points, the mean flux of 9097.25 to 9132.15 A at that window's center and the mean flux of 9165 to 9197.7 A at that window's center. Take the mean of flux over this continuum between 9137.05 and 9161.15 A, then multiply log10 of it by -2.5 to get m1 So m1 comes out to 0.01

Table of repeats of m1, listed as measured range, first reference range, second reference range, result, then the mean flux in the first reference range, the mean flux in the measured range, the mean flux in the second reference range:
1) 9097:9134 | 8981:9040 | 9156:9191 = -0.04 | 0.694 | 0.747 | 0.732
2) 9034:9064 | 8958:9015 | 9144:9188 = -0.04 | 0.683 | 0.726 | 0.737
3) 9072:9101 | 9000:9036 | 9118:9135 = 0.03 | 0.686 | 0.71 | 0.76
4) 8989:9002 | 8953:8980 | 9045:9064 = -0.07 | 0.67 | 0.742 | 0.74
